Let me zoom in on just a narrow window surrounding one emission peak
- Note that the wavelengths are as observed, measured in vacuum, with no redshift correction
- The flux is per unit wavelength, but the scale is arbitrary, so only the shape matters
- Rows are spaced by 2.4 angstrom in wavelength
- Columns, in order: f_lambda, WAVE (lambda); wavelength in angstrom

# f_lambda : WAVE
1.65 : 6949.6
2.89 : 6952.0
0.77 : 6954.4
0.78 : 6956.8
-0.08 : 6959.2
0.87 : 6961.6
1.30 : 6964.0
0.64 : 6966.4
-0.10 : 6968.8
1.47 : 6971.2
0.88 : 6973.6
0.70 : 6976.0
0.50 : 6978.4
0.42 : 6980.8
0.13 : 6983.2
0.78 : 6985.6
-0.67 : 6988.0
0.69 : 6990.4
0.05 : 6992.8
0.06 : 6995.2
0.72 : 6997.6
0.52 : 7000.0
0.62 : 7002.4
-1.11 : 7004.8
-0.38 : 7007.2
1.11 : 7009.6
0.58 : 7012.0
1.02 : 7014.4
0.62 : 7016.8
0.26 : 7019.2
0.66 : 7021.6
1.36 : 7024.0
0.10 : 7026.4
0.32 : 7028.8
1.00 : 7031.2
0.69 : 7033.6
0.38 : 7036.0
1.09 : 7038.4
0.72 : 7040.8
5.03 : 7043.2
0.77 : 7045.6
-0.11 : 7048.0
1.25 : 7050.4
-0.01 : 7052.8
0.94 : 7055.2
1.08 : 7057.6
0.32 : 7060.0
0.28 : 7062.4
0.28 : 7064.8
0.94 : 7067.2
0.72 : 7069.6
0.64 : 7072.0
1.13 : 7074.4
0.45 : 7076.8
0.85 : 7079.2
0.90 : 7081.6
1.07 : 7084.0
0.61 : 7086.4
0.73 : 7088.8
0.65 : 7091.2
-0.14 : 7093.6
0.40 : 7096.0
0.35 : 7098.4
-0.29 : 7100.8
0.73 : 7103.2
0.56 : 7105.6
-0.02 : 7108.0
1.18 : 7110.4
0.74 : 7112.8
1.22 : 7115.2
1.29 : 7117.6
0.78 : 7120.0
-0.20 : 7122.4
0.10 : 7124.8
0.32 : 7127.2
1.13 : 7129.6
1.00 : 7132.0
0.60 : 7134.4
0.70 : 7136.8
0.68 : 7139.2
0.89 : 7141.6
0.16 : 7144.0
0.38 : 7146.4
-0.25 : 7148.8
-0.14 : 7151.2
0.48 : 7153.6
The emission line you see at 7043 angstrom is H-alpha 6563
